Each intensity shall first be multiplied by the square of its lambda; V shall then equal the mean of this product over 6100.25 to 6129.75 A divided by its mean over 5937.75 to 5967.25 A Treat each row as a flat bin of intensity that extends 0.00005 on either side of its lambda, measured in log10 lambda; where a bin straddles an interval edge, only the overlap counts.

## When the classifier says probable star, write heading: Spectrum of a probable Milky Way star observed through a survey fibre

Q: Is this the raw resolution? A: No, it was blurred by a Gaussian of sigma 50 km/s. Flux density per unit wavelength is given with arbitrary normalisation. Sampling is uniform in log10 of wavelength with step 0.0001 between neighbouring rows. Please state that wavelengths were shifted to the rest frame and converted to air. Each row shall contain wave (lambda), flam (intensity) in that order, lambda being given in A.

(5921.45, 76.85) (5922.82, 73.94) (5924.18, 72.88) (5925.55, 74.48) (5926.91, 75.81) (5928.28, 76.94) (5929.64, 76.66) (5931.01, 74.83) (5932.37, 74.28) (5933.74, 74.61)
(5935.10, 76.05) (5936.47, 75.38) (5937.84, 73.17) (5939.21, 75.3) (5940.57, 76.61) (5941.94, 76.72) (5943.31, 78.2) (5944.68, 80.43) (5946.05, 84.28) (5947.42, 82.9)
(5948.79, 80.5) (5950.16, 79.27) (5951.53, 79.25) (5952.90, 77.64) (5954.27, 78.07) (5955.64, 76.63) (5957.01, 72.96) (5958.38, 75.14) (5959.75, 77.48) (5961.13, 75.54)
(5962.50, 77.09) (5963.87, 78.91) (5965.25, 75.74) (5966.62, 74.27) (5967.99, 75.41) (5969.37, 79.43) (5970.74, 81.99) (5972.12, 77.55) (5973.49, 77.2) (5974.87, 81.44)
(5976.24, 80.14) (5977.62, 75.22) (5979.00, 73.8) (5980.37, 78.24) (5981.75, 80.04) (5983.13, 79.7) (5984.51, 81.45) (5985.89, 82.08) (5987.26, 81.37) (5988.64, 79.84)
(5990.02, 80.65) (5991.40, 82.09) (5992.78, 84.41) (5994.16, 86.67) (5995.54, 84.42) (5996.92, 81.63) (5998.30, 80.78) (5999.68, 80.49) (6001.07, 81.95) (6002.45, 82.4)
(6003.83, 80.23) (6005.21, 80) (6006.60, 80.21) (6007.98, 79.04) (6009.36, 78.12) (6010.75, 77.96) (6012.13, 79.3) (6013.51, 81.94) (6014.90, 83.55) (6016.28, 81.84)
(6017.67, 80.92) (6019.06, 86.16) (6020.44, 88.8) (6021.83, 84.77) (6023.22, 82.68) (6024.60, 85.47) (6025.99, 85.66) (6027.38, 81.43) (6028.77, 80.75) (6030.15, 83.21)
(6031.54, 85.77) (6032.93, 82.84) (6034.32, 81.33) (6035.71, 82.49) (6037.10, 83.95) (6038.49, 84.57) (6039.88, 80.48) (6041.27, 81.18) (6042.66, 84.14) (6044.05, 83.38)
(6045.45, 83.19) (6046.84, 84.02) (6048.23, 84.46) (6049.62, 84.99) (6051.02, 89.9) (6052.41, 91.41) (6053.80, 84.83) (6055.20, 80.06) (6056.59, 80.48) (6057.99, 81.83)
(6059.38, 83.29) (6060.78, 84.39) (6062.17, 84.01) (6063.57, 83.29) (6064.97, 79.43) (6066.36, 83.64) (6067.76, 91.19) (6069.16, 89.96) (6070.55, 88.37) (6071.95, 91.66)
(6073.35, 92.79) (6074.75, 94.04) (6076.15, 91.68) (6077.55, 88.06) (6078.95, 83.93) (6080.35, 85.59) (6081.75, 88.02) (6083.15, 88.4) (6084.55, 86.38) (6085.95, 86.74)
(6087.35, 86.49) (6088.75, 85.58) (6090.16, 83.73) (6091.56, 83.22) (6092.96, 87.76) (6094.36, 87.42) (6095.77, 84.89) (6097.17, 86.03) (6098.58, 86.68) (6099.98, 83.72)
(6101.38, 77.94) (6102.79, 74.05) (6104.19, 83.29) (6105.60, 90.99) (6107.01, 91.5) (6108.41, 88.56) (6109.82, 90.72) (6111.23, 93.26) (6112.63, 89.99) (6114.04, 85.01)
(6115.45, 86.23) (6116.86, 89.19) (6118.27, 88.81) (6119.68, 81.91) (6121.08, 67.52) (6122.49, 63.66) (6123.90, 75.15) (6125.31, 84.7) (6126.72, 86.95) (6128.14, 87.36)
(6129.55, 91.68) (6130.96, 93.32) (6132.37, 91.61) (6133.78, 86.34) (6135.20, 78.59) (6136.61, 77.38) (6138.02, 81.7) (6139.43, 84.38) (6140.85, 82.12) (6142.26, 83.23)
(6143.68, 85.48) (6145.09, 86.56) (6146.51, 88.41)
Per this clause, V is 1.1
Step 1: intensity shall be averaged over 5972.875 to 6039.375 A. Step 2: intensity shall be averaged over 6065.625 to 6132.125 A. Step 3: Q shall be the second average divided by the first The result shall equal 1.06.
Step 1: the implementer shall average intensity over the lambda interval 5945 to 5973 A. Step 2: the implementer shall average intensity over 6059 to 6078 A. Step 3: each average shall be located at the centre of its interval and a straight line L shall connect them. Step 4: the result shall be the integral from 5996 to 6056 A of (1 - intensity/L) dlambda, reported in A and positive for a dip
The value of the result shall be 0.7 A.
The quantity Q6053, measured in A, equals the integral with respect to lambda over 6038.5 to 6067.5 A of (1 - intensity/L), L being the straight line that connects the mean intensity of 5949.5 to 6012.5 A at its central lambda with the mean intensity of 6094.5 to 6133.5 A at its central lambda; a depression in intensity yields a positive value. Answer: -0.49 A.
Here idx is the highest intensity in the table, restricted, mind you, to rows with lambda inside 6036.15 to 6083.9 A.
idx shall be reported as 94.04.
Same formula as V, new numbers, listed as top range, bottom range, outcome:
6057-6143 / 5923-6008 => 1.14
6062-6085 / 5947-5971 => 1.18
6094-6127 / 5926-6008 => 1.12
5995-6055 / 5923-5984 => 1.10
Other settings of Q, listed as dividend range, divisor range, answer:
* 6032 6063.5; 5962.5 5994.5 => 1.05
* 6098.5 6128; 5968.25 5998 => 1.04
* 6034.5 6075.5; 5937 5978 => 1.09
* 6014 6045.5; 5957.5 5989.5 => 1.07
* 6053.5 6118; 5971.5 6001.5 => 1.07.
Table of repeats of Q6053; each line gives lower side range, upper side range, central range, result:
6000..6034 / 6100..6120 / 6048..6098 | -0.91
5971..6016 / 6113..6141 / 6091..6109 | -0.52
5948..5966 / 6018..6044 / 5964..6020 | 0.01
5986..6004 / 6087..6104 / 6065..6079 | -0.98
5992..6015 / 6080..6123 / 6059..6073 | -0.41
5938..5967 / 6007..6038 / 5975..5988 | 0.09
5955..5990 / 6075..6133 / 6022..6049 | -0.53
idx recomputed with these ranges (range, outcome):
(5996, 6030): 88.8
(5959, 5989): 82.08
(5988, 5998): 86.67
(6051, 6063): 91.41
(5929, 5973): 84.28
